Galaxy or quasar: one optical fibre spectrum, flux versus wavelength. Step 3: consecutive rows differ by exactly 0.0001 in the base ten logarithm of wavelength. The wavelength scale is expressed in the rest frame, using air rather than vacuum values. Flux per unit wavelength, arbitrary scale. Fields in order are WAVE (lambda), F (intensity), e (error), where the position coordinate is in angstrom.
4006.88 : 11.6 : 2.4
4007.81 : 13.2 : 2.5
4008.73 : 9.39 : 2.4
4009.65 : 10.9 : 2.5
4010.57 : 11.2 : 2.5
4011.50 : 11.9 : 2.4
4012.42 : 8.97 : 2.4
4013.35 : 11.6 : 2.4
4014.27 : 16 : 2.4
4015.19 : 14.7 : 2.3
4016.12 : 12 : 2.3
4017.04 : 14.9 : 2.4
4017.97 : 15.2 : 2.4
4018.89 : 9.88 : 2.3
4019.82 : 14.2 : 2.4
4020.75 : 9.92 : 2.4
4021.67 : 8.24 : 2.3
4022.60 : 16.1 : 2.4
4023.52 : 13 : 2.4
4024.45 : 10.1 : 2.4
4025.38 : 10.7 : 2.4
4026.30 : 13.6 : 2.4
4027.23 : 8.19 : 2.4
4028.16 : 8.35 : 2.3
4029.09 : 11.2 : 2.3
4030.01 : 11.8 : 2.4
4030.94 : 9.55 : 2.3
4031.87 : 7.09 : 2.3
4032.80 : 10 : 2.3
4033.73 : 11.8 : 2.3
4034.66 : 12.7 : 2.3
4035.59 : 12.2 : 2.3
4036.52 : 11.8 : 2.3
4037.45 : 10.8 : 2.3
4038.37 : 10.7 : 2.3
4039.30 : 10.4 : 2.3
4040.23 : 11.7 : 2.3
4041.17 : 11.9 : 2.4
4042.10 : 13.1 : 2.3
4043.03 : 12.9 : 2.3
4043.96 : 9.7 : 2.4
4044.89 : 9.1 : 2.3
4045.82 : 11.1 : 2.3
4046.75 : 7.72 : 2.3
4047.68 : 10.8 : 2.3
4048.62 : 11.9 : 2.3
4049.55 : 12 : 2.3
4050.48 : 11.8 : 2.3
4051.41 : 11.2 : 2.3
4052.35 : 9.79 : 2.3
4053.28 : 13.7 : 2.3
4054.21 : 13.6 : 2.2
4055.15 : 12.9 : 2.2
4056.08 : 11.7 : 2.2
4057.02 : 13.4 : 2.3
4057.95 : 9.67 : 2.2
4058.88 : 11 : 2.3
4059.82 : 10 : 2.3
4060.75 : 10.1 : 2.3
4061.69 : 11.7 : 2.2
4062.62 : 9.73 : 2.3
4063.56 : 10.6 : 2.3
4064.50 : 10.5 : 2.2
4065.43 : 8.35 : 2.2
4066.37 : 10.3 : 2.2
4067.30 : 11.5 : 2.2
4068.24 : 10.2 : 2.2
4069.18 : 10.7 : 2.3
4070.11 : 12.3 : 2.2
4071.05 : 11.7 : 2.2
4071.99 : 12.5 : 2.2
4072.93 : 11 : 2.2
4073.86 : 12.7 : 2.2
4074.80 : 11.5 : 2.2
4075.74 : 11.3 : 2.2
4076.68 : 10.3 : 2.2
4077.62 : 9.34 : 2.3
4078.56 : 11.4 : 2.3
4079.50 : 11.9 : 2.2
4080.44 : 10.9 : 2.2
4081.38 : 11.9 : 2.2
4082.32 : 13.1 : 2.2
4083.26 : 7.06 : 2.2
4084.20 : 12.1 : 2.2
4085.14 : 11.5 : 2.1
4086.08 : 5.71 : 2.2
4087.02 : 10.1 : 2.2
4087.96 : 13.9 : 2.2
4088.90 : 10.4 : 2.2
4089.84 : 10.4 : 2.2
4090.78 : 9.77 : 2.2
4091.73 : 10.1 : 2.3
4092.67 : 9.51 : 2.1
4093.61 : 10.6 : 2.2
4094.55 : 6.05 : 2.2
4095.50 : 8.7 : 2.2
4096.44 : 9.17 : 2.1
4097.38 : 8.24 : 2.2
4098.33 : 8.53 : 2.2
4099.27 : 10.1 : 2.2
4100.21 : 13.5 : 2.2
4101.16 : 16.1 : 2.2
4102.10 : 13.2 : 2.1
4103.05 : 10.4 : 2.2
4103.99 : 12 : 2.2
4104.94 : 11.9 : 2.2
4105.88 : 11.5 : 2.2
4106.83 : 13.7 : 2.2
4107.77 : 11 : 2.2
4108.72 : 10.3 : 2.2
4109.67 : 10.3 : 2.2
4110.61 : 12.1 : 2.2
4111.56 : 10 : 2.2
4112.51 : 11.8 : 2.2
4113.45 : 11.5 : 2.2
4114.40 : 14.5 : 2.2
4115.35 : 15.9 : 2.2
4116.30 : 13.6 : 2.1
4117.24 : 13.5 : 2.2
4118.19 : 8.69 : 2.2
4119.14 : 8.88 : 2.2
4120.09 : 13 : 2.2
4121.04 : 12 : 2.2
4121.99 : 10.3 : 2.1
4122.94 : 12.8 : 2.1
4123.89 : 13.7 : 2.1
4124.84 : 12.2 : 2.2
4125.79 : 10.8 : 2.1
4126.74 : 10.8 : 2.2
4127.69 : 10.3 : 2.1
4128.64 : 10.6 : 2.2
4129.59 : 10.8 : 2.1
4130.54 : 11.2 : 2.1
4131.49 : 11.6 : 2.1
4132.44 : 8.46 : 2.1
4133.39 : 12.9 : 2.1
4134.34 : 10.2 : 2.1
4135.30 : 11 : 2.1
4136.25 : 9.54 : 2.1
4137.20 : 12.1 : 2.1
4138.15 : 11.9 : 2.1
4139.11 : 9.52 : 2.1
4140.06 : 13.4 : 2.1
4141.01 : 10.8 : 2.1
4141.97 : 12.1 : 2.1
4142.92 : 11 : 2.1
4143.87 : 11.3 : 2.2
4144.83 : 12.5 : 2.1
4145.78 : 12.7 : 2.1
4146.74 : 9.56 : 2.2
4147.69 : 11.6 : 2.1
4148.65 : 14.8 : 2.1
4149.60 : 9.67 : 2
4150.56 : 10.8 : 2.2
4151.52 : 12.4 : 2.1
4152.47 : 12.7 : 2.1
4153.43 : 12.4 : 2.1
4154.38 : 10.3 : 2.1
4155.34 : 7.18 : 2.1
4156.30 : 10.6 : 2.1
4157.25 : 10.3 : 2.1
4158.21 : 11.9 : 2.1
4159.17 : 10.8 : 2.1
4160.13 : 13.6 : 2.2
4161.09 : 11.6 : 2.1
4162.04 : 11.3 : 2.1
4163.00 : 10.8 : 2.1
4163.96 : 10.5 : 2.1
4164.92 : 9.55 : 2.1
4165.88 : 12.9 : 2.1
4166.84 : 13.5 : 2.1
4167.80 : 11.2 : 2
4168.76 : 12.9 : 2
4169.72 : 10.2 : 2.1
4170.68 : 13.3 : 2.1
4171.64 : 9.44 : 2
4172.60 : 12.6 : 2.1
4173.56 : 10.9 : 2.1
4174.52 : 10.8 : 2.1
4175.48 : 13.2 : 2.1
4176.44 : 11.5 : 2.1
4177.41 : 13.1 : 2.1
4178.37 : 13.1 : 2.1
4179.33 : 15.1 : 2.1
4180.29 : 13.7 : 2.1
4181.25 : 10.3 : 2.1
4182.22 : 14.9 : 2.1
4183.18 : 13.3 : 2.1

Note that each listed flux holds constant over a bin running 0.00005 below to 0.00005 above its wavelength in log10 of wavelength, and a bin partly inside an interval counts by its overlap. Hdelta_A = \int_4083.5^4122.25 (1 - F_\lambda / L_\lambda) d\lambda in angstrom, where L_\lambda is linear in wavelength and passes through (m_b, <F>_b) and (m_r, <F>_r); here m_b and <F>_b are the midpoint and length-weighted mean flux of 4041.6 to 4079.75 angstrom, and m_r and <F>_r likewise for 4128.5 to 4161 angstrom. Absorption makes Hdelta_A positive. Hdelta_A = 0.4 angstrom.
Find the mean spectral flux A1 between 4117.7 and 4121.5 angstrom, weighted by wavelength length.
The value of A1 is 10.6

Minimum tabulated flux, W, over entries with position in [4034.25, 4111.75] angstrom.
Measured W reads 5.71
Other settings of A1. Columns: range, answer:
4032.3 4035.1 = 11.4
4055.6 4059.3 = 11.5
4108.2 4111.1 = 10.9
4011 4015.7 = 12.6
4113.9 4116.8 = 14.6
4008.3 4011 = 10.5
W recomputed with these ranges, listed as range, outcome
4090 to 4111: 6.05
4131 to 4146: 8.46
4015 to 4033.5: 7.09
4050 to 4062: 9.67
